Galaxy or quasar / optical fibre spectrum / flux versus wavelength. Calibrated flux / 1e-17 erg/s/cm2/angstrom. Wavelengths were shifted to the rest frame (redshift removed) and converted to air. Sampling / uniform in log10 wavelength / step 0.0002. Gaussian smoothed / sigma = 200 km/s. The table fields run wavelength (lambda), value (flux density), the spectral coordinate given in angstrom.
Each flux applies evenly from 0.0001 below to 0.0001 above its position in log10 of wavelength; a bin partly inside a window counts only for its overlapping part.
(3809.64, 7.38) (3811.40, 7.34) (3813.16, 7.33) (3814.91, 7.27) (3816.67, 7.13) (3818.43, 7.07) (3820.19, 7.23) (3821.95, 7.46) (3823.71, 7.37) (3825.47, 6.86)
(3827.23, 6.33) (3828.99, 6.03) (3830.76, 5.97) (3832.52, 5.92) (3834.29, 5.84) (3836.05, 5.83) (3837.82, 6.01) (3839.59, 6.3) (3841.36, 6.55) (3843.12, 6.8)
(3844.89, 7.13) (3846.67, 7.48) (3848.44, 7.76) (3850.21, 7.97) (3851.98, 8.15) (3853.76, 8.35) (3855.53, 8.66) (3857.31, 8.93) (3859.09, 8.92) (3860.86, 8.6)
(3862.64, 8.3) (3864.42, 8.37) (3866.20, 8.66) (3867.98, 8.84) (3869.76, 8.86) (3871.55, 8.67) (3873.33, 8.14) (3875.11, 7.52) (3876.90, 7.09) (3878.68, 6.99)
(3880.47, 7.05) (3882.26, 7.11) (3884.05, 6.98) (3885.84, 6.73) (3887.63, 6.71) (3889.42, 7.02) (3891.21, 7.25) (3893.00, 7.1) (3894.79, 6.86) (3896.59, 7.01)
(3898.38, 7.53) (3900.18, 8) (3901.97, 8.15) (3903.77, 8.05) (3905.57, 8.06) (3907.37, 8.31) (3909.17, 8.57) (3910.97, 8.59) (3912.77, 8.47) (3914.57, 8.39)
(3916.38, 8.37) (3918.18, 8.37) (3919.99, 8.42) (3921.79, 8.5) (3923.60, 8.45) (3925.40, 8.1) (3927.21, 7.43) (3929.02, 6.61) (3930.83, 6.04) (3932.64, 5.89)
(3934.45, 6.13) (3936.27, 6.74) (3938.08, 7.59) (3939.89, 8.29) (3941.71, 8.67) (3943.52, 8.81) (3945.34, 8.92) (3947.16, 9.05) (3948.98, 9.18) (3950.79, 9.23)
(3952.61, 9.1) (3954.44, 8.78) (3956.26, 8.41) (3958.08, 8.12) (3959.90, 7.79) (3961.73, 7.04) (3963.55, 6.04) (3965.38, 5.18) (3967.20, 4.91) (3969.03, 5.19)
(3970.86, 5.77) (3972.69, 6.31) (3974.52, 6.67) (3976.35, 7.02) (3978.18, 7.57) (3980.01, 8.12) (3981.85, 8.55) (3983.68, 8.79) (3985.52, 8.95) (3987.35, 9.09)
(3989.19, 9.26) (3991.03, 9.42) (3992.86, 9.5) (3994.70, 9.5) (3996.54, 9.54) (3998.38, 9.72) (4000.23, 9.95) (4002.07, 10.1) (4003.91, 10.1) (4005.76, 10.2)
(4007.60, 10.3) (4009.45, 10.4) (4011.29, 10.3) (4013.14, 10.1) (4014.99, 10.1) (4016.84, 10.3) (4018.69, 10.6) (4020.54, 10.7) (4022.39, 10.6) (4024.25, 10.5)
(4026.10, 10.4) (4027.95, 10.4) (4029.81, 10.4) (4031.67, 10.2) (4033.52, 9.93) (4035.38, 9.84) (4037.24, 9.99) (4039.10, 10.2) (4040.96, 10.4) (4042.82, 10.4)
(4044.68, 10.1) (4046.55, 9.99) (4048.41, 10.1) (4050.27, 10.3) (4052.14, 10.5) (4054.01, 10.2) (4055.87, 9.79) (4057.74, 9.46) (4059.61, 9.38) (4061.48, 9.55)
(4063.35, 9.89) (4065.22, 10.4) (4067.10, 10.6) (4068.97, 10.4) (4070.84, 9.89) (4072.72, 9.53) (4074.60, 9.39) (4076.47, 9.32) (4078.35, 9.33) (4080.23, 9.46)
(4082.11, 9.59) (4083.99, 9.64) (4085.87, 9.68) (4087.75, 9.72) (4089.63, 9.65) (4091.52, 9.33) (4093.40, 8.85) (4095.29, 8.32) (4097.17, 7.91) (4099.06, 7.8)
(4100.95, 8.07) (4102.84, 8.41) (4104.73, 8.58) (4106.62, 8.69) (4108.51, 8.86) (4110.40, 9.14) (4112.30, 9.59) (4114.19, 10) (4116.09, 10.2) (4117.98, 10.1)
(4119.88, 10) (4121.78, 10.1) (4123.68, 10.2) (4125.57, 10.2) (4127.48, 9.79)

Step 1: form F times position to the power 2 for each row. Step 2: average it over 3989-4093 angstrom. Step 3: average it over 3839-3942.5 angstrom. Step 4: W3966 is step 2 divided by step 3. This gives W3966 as 1.39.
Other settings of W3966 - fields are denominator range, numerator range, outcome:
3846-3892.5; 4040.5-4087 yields 1.38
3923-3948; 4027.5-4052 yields 1.41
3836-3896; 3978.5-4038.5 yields 1.39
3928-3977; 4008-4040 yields 1.46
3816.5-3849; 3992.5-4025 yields 1.67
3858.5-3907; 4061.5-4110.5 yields 1.33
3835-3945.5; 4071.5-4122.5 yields 1.33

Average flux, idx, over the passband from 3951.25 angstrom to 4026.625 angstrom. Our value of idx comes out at 8.76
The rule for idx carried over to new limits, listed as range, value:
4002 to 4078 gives 10.1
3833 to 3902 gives 7.53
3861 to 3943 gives 7.72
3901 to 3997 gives 7.92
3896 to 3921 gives 8.18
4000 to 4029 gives 10.3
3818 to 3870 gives 7.41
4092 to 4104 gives 8.28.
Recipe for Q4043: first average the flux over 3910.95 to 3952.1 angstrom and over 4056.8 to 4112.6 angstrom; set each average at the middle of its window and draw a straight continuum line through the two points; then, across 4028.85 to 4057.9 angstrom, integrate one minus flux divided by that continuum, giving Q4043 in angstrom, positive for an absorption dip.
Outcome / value -3.9 angstrom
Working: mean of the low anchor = 8.01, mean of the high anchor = 9.27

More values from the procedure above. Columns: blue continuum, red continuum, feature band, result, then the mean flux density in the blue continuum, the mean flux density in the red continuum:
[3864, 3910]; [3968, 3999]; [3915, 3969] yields 1.68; 7.67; 8.15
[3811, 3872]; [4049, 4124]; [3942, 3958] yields -1.04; 7.43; 9.49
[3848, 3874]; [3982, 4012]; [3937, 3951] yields 0.83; 8.49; 9.66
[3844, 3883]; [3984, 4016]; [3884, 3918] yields 3.28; 8.07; 9.78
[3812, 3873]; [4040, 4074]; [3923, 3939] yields 2.90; 7.45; 10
